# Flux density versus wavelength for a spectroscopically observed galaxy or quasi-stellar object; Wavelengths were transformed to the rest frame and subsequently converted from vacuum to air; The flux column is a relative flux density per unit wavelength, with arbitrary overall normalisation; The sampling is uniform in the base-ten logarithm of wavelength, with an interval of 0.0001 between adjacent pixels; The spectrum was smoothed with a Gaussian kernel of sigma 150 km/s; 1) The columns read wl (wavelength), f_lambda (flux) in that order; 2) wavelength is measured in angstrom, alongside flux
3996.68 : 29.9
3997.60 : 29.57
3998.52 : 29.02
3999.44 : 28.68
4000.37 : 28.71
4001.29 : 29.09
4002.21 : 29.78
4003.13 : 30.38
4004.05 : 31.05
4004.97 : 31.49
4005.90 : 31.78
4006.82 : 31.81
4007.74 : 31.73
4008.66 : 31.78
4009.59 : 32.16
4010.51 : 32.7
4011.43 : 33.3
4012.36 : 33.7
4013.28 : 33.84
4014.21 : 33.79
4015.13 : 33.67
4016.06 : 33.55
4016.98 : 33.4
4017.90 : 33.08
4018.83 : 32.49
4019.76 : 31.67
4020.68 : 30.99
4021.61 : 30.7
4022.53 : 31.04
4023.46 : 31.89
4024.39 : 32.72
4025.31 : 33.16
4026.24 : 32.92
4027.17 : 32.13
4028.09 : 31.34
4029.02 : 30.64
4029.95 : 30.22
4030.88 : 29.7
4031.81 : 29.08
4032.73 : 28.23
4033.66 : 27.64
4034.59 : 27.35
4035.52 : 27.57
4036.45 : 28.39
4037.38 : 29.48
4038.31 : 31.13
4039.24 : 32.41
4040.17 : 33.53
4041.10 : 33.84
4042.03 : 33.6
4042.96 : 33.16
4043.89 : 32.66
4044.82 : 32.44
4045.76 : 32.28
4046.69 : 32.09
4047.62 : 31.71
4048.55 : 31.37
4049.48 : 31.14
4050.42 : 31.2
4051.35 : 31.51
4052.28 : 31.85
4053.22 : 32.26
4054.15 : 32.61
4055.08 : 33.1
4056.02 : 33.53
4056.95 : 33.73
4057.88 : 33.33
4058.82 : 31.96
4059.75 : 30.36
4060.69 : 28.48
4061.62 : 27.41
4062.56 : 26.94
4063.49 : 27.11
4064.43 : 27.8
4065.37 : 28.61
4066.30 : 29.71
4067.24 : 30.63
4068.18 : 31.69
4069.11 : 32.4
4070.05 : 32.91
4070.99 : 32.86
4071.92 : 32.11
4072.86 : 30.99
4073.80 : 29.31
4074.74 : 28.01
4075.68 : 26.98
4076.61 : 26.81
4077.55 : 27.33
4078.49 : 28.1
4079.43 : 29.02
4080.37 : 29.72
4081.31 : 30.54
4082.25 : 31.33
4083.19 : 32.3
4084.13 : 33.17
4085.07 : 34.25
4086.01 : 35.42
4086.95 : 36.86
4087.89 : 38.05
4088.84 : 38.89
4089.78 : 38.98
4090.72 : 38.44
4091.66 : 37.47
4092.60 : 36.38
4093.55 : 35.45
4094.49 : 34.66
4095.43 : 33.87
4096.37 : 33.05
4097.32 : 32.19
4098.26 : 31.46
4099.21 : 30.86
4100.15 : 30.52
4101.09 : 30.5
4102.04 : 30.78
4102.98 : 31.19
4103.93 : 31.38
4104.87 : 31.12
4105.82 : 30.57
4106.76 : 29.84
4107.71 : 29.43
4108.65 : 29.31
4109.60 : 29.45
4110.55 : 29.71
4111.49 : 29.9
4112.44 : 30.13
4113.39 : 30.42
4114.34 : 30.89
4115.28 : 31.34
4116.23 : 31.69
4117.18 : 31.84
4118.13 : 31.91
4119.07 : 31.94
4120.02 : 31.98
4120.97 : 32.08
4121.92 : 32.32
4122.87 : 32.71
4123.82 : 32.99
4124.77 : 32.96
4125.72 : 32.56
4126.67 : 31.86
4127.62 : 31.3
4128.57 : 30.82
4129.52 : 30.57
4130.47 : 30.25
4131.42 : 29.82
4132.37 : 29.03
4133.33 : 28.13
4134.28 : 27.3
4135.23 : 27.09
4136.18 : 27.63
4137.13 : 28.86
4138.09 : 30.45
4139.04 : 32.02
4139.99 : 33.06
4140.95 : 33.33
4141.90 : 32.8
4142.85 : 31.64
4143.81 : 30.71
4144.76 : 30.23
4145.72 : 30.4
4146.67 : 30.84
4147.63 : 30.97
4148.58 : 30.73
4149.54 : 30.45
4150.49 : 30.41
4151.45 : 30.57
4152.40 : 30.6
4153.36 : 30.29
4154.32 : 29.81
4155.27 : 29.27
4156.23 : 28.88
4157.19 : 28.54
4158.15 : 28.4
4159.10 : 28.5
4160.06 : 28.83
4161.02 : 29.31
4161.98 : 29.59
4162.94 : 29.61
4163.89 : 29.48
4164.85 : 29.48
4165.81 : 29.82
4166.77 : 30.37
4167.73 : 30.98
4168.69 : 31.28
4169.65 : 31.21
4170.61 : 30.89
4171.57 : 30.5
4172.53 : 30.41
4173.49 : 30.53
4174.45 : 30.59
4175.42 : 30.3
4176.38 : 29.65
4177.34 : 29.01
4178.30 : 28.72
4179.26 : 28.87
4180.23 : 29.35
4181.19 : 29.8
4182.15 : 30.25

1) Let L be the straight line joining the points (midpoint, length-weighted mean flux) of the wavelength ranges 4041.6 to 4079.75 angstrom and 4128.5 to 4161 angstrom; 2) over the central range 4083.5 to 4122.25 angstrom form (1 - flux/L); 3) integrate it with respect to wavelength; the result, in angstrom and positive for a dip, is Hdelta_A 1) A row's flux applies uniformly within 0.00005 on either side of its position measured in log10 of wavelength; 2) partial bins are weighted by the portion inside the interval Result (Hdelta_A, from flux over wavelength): -2.9 angstrom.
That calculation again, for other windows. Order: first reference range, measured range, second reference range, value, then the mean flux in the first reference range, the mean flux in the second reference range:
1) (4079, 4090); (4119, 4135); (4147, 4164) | 0.2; 33.9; 29.7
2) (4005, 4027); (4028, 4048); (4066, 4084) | 0.5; 32.5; 30.2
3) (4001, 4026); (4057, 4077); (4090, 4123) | 1.3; 32.1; 32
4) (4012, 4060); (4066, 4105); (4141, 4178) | -1.5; 31.8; 30.2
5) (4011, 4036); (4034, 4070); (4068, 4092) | 1.0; 31.5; 32.5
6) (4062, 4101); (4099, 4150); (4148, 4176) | 0.2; 32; 30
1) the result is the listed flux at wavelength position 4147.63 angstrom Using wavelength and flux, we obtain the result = 30.97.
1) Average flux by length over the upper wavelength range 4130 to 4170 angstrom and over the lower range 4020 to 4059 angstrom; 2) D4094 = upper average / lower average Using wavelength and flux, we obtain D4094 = 0.95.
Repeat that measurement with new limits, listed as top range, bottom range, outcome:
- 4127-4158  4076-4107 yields 0.92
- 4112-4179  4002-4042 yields 0.97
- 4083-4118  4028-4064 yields 1.06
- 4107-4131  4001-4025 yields 0.97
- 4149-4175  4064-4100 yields 0.93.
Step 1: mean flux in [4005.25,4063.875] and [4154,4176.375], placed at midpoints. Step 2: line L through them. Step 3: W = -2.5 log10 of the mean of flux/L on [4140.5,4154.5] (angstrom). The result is -0.03 mag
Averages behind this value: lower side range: 31.5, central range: 30.9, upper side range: 29.8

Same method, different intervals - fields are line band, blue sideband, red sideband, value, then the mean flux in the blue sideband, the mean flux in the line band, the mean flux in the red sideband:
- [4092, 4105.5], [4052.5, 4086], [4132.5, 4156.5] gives -0.07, 30.6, 32.4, 30.2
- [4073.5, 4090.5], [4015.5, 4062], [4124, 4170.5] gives -0.04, 31.5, 32.1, 30.3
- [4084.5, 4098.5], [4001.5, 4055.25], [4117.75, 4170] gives -0.15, 31.6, 35.7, 30.5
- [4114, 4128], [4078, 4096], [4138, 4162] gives 0.01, 34.4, 32.1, 30.4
